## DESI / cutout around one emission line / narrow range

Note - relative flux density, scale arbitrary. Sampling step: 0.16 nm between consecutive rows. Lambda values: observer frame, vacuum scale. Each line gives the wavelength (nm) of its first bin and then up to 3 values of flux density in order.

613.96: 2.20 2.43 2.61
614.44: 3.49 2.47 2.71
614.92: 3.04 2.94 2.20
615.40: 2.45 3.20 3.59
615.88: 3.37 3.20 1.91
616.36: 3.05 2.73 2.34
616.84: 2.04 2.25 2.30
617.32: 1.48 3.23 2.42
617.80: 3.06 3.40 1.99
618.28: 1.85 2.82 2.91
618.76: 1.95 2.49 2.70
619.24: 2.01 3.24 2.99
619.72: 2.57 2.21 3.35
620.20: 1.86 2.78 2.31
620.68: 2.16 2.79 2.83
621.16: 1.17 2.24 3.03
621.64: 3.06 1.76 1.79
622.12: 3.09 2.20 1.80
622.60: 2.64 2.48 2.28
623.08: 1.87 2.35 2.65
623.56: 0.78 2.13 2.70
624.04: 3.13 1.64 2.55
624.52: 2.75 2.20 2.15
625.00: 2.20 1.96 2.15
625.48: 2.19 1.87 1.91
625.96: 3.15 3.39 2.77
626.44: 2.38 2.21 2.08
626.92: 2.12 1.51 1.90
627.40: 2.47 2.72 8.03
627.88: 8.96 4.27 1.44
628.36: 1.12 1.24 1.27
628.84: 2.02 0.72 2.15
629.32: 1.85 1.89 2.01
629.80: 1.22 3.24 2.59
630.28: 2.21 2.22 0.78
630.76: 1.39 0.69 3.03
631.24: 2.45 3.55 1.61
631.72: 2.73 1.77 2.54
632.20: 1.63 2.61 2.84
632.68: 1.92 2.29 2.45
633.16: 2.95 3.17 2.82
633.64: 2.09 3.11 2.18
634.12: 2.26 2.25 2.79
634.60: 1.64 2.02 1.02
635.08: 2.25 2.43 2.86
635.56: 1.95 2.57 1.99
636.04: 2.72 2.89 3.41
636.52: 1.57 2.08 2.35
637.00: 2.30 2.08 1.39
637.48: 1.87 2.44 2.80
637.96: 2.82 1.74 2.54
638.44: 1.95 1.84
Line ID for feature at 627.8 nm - Hbeta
